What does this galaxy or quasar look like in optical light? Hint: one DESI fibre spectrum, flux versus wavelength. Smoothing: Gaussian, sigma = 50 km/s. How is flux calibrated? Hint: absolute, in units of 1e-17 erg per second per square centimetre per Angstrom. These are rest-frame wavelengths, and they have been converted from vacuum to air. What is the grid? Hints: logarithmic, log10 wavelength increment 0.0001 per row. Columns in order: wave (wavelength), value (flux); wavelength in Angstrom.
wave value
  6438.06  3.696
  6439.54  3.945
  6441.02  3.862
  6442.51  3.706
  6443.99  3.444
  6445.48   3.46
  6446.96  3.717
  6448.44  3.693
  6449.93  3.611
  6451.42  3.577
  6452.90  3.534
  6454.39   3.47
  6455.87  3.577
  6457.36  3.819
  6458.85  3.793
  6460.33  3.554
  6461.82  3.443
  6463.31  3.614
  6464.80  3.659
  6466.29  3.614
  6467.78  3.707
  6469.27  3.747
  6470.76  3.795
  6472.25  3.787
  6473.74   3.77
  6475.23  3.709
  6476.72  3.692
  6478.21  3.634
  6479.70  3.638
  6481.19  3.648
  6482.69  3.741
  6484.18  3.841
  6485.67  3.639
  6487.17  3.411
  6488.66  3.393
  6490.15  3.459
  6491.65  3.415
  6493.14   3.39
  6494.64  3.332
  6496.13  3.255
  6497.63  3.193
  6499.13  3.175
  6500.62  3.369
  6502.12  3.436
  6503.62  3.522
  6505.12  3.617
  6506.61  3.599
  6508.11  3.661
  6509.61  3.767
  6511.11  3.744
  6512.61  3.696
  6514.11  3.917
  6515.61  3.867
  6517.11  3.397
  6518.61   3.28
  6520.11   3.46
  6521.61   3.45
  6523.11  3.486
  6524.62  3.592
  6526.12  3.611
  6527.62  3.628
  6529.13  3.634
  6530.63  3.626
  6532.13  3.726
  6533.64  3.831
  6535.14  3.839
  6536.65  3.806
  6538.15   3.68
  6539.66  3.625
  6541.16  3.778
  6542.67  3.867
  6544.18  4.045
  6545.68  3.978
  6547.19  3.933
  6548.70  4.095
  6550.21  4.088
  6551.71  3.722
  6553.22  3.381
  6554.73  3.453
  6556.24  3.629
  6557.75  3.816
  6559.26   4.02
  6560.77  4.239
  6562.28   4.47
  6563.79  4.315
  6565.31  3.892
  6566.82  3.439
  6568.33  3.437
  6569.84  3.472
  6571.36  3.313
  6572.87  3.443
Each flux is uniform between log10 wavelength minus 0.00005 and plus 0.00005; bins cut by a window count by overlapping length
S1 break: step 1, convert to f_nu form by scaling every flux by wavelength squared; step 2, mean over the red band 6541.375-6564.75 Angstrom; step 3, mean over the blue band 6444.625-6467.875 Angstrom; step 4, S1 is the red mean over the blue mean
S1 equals 1.1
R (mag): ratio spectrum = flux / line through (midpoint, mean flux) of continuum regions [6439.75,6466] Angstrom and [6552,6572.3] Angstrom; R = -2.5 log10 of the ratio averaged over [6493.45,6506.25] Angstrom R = 0.10 mag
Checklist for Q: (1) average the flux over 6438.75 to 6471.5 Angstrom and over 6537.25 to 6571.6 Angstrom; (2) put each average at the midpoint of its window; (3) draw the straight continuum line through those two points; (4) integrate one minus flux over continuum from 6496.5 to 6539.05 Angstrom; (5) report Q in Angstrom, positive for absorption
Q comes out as 1.9 Angstrom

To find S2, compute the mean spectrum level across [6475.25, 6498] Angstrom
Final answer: 3.52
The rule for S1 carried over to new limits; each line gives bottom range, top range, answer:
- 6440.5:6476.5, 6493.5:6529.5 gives 0.98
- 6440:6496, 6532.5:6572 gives 1.08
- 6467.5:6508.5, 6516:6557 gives 1.05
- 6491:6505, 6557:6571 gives 1.18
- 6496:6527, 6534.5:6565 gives 1.11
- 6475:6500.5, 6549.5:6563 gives 1.13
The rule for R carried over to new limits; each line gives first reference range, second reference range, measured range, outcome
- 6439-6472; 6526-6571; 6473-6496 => 0.037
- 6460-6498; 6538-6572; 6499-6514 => 0.023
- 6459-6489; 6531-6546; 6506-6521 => 0.033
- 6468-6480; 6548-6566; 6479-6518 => 0.072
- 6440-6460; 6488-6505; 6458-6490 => -0.048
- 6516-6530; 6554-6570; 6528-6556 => -0.030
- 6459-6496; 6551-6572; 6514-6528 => 0.040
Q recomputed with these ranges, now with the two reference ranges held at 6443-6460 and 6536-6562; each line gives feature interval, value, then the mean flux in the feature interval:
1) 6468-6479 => -0.2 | 3.73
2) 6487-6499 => 1.2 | 3.34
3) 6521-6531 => 0.6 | 3.57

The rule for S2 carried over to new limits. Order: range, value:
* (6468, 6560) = 3.65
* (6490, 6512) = 3.46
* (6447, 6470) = 3.63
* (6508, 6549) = 3.71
